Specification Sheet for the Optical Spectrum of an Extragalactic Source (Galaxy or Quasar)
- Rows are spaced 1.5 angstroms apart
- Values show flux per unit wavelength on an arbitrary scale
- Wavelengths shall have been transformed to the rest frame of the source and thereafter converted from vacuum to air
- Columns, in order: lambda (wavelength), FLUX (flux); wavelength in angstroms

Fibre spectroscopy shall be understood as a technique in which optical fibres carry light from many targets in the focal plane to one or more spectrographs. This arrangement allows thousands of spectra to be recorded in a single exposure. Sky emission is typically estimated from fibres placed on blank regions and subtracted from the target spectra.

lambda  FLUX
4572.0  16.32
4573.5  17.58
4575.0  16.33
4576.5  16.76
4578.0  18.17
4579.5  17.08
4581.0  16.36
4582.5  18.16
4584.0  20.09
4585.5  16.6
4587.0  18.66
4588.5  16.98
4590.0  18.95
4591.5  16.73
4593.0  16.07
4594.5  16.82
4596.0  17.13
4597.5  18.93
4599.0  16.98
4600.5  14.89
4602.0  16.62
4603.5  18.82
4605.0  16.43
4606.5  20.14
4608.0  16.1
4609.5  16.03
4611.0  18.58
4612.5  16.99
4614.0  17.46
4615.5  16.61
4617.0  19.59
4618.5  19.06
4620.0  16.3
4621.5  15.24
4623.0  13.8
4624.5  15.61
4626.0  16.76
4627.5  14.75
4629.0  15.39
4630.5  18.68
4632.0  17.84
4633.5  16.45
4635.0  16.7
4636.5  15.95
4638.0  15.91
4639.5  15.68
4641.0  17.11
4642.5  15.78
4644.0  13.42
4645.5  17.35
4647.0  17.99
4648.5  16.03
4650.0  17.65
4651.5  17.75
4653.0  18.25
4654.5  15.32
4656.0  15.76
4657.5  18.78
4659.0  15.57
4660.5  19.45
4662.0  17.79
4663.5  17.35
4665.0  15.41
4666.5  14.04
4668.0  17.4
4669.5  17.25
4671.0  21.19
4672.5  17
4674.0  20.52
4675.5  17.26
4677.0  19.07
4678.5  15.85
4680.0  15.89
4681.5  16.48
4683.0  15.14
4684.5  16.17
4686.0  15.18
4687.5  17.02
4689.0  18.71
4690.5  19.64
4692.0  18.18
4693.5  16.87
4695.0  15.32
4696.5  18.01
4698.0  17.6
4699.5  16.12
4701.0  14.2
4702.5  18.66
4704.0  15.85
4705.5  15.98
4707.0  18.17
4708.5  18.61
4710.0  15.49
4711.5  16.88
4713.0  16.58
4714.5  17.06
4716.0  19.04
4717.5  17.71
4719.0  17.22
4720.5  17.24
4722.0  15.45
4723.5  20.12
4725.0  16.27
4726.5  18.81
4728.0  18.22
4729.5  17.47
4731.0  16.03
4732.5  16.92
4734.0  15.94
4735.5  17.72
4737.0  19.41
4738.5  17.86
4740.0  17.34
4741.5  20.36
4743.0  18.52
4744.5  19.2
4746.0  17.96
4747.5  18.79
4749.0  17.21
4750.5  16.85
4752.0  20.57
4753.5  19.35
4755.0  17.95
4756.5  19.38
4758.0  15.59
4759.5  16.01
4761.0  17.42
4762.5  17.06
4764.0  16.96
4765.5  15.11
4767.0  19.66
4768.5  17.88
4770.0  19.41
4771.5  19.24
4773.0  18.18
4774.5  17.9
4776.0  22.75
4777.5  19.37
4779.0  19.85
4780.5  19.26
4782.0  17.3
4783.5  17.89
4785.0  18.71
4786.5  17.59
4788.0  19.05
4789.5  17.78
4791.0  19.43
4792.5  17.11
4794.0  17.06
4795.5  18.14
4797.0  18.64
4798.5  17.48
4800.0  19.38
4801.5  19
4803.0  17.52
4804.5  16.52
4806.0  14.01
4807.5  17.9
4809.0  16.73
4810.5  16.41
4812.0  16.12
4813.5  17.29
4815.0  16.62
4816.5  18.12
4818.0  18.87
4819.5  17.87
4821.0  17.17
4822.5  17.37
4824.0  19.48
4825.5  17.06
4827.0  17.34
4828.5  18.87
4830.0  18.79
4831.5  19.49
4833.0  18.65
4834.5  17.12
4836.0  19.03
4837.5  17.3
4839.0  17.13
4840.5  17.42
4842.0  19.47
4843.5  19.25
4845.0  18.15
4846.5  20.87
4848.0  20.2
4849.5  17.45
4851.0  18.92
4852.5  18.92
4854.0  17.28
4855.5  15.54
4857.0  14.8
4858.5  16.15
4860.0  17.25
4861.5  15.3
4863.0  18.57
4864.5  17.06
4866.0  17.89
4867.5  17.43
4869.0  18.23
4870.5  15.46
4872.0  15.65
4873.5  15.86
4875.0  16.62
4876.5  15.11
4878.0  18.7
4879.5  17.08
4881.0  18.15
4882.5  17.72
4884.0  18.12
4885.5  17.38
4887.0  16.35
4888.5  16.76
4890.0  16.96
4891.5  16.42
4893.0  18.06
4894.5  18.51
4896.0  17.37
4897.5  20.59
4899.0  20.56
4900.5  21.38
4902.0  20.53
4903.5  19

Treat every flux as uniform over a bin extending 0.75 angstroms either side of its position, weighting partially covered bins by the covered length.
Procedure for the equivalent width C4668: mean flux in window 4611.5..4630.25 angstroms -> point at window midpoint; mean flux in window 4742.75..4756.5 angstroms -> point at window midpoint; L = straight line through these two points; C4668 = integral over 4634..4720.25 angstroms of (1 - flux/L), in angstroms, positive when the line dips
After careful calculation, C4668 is 2.11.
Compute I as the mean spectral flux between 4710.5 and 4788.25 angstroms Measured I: 18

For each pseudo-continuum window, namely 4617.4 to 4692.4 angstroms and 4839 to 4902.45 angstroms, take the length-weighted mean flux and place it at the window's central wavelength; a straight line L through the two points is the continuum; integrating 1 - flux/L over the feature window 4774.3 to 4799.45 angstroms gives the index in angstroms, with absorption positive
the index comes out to -1.70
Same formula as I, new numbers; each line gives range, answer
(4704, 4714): 16.9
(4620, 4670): 16.5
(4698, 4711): 16.7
